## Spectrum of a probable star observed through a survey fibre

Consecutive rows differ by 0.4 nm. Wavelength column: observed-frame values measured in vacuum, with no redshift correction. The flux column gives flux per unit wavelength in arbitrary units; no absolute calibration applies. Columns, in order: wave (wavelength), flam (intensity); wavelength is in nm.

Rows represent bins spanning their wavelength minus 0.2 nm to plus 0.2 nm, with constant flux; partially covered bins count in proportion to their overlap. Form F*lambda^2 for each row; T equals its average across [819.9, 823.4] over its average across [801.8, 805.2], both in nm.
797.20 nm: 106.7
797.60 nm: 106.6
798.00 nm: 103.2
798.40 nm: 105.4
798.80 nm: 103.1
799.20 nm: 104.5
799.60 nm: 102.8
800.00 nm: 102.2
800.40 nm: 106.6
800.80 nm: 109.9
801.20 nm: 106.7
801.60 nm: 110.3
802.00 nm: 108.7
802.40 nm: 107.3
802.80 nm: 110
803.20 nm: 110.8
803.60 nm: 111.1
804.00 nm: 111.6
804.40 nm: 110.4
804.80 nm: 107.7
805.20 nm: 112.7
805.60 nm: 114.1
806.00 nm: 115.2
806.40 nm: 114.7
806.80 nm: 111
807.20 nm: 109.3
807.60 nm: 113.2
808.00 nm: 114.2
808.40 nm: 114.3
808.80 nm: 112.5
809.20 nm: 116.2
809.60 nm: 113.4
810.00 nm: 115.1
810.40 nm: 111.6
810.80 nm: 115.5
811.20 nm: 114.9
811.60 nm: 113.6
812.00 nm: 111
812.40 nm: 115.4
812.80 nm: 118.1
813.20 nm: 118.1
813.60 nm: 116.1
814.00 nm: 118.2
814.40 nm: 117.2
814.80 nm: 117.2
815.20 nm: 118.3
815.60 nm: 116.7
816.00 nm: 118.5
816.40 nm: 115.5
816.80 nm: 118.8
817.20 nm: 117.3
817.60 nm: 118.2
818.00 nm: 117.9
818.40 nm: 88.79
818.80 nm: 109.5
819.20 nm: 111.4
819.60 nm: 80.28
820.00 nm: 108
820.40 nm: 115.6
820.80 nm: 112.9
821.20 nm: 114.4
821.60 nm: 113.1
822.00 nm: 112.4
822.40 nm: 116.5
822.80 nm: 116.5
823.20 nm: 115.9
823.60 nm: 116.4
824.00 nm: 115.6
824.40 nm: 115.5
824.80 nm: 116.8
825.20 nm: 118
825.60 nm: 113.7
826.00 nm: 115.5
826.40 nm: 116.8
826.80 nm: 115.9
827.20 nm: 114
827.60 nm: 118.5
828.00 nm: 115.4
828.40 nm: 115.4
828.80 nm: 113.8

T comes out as 1.1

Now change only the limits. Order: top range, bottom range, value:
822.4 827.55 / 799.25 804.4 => 1.14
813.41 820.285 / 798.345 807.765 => 1.06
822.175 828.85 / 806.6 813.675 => 1.06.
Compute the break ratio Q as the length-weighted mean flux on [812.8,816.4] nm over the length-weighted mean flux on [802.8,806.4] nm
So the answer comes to 1.1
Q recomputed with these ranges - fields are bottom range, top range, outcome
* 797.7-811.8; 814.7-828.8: 1.03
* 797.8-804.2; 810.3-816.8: 1.08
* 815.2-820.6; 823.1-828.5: 1.05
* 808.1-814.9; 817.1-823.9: 0.96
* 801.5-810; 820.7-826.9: 1.03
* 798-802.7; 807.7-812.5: 1.07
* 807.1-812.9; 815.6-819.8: 0.97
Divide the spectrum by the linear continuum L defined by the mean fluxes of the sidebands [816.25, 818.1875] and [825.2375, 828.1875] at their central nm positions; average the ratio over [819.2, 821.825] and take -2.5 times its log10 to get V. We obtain 0.089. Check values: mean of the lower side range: 118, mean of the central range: 108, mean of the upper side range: 116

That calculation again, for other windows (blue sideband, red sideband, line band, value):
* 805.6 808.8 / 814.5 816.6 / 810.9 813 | 0.008 mag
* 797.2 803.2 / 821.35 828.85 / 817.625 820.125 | 0.097 mag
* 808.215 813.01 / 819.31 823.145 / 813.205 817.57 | -0.047 mag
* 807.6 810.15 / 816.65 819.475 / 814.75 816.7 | -0.054 mag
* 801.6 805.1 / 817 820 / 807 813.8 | -0.059 mag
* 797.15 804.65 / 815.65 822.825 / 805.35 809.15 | -0.045 mag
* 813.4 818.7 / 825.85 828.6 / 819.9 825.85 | 0.007 mag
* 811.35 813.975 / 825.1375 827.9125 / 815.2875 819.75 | 0.047 mag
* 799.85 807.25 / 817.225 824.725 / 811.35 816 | -0.054 mag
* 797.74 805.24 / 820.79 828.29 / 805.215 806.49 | -0.052 mag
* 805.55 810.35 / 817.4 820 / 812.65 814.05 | -0.081 mag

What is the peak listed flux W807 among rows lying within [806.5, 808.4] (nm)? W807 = 114.3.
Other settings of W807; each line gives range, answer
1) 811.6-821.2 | 118.8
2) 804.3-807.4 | 115.2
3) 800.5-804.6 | 111.6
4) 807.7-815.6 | 118.3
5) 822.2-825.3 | 118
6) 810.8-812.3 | 114.9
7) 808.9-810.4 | 116.2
